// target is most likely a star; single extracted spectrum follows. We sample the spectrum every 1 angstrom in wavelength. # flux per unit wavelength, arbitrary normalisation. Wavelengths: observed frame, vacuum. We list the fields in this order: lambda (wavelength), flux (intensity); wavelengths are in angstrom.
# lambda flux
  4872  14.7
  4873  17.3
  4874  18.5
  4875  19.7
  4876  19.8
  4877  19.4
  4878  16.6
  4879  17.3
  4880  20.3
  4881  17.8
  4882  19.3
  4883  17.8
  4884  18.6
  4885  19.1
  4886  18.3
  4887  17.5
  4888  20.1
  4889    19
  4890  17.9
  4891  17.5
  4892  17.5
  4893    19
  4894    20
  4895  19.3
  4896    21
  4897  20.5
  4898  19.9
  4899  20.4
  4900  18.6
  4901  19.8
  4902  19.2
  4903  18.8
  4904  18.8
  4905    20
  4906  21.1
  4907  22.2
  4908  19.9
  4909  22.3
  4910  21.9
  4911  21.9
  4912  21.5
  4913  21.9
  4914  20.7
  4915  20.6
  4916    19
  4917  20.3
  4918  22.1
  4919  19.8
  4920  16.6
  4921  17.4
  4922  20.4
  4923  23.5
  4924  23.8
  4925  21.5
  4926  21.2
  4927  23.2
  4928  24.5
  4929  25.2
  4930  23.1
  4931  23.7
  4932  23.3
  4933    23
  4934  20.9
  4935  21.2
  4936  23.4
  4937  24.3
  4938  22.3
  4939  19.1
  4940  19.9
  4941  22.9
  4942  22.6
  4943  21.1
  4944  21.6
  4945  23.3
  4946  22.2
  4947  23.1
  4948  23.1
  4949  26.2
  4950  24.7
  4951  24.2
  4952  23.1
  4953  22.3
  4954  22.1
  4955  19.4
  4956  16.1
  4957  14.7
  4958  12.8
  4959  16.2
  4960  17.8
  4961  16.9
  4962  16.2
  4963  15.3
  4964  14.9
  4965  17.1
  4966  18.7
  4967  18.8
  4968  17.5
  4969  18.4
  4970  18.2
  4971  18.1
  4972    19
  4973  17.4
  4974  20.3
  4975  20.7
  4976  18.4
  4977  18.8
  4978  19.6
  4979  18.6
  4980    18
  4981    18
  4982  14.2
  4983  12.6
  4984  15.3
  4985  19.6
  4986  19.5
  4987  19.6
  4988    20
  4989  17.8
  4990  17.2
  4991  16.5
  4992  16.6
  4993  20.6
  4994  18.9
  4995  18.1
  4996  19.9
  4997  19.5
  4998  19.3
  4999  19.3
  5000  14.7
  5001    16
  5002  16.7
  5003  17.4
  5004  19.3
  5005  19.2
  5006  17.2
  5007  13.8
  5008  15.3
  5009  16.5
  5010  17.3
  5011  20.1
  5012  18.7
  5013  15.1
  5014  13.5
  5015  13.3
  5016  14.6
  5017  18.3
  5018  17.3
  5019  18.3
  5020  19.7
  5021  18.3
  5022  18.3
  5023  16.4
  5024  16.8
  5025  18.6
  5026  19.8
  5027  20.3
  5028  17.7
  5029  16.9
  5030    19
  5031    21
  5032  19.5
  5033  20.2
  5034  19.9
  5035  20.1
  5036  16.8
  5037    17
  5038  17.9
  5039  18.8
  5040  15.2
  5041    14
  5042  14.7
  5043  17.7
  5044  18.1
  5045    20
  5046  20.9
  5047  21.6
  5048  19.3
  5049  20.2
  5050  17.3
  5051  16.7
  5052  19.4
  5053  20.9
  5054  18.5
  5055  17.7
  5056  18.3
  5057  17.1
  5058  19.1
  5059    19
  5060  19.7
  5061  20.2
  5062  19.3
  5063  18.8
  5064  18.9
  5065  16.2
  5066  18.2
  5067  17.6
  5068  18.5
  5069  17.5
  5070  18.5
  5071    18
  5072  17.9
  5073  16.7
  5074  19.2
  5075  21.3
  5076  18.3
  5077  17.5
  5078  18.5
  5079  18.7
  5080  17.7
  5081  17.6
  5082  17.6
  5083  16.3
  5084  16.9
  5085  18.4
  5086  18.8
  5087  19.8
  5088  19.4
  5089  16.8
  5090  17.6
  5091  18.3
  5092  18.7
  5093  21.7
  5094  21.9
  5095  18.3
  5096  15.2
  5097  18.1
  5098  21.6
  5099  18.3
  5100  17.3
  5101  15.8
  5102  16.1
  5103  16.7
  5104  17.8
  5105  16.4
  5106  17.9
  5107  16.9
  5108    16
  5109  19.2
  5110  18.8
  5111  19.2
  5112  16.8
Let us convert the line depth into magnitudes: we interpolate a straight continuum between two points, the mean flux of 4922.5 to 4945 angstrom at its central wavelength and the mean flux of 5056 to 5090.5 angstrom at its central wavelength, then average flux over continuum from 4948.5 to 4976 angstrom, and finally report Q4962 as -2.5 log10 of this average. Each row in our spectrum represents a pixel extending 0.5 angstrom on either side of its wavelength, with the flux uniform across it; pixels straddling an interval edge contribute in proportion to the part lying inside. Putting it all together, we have 0.16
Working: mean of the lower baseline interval 22.5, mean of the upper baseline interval 18.3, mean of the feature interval 18.8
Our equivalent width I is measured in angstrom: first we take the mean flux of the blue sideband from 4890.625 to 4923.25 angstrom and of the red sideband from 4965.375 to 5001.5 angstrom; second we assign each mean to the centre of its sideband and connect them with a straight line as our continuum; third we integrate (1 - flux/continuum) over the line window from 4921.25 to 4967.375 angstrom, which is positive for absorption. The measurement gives -4.3 angstrom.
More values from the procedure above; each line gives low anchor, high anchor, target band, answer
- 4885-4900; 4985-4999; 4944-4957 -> -2.2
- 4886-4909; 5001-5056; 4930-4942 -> -2.0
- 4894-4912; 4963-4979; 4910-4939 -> -3.0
